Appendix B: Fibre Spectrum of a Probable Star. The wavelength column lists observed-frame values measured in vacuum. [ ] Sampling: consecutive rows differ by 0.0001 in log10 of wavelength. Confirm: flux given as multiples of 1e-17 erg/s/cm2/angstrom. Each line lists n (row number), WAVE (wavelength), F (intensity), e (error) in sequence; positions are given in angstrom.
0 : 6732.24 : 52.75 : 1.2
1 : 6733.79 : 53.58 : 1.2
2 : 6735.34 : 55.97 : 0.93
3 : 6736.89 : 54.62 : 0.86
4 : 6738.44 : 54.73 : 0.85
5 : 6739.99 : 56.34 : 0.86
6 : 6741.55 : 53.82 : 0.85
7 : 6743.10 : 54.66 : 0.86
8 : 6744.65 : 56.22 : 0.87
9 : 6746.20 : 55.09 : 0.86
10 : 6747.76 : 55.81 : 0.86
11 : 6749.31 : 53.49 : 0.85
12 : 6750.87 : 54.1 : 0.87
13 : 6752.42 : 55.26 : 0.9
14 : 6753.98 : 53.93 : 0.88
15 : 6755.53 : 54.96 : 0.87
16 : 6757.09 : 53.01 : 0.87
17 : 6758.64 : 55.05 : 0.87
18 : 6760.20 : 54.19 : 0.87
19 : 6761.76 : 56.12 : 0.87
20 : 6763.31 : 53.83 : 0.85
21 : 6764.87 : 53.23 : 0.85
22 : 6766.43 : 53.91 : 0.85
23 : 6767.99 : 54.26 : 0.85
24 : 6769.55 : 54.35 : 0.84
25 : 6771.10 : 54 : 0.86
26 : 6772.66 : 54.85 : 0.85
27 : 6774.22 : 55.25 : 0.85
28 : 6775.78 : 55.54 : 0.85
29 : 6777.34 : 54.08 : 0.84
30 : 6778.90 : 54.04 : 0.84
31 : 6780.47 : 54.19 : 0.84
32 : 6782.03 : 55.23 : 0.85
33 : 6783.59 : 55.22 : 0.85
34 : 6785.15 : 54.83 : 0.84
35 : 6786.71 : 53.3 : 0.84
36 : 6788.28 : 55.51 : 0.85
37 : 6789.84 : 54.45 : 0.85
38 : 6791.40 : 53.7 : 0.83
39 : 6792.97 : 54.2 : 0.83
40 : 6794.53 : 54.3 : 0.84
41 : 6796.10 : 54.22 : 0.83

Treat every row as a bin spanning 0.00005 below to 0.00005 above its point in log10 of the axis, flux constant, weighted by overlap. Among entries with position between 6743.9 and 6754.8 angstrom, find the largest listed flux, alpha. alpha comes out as 56.22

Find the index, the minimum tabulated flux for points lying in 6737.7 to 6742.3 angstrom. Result 53.82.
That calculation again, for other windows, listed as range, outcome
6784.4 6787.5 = 53.3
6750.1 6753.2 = 54.1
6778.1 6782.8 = 54.04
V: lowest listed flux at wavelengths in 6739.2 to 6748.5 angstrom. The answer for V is 53.82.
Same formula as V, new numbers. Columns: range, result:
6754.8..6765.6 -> 53.01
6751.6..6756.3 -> 53.93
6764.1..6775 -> 53.23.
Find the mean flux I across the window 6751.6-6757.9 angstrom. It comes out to 54.4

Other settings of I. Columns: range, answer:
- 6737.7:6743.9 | 54.9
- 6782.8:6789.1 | 54.7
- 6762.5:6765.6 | 53.6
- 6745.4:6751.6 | 54.6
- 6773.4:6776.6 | 55.4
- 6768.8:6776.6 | 54.9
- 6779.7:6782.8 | 54.7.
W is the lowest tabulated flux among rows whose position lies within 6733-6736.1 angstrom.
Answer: 53.58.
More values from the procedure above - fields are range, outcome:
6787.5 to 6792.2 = 53.7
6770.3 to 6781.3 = 54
